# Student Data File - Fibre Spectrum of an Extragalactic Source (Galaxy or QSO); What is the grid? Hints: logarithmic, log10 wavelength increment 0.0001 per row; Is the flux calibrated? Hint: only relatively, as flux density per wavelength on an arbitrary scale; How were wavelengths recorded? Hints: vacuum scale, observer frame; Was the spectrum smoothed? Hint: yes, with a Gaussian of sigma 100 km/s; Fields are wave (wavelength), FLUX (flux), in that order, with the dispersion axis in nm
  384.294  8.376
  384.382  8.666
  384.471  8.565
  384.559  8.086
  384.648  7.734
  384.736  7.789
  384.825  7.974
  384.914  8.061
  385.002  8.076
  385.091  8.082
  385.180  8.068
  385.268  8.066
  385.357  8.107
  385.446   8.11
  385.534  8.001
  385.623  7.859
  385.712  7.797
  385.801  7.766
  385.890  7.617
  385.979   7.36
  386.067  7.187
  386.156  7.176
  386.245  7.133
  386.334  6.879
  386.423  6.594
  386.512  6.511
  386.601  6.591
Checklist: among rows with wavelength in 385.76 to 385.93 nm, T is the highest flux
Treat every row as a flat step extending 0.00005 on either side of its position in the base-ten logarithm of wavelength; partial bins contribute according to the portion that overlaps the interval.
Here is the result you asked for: 7.766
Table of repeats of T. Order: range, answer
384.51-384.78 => 8.086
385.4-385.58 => 8.11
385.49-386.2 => 8.001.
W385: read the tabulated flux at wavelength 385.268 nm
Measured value 8.066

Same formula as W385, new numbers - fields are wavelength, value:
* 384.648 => 7.734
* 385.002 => 8.076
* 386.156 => 7.176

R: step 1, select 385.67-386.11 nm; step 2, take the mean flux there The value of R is 7.55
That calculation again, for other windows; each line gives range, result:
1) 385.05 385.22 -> 8.06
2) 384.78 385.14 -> 8.03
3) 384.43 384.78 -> 8.05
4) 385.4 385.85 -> 7.9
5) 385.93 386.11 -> 7.31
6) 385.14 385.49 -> 8.1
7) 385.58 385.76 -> 7.81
